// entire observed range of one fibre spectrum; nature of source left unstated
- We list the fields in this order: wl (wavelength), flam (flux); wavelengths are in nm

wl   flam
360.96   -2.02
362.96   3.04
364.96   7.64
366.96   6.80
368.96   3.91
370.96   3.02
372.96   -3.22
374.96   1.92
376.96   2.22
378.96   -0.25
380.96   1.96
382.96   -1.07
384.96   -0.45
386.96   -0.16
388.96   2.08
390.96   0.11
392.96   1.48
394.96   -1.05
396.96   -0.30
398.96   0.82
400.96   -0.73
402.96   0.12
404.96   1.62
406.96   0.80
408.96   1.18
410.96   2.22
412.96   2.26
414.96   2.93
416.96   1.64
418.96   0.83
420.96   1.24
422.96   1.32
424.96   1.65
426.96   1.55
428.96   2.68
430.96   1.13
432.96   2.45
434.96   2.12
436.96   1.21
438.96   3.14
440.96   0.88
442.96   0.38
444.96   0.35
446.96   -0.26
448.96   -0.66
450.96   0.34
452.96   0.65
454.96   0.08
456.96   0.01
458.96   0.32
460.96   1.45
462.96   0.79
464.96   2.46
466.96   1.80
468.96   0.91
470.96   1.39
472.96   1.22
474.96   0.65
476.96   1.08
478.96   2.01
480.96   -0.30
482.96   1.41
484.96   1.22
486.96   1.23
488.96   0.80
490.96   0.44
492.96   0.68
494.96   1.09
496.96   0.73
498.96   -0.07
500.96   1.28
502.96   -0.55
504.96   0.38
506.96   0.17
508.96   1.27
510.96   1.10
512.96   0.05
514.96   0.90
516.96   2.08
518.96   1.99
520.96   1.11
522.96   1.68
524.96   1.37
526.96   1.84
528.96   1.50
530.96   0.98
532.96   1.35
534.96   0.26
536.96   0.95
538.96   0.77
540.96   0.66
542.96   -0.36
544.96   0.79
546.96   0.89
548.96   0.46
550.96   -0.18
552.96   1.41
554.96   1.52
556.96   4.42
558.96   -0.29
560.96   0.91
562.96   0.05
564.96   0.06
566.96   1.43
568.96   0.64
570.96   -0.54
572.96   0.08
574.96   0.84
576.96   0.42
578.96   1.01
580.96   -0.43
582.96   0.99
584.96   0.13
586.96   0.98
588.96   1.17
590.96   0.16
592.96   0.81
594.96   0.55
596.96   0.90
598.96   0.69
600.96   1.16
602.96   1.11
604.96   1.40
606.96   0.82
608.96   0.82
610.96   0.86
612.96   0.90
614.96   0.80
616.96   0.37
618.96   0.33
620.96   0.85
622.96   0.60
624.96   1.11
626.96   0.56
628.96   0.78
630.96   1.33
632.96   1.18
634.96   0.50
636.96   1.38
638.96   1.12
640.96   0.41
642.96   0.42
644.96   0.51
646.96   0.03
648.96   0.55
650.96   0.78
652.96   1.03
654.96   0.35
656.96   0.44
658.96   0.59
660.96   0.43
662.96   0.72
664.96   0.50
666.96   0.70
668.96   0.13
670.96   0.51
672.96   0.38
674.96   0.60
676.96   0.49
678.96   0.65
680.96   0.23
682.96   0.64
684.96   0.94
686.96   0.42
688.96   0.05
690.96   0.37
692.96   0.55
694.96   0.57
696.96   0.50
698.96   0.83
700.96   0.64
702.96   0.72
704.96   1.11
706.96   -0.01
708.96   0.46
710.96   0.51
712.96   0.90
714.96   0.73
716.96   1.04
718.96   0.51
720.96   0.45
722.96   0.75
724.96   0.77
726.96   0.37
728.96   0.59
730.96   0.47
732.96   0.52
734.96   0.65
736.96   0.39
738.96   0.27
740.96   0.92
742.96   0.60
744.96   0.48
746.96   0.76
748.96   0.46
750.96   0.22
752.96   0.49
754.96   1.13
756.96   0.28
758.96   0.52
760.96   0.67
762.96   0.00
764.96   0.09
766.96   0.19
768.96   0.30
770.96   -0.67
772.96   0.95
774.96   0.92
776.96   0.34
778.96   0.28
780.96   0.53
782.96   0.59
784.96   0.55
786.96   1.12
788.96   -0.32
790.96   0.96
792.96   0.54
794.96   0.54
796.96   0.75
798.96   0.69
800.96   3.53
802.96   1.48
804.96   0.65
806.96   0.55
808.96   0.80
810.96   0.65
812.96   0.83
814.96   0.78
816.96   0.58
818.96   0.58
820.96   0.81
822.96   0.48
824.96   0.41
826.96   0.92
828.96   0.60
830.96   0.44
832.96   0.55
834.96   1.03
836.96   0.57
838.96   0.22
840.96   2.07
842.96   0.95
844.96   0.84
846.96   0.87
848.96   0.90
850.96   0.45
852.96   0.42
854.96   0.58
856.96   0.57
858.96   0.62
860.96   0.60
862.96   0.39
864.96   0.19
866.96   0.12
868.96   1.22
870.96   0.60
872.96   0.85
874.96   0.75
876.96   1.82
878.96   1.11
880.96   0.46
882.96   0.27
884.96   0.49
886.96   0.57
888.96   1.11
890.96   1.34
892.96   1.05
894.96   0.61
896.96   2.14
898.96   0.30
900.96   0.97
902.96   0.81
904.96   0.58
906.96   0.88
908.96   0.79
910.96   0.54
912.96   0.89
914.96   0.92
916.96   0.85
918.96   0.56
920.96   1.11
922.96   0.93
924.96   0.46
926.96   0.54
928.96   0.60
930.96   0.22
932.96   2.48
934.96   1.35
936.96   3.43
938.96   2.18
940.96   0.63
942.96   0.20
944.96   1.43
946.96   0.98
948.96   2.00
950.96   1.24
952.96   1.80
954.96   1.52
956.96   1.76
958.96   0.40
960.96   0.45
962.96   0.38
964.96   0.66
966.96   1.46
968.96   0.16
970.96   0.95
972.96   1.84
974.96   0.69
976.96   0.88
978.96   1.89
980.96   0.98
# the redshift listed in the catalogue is 1.150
